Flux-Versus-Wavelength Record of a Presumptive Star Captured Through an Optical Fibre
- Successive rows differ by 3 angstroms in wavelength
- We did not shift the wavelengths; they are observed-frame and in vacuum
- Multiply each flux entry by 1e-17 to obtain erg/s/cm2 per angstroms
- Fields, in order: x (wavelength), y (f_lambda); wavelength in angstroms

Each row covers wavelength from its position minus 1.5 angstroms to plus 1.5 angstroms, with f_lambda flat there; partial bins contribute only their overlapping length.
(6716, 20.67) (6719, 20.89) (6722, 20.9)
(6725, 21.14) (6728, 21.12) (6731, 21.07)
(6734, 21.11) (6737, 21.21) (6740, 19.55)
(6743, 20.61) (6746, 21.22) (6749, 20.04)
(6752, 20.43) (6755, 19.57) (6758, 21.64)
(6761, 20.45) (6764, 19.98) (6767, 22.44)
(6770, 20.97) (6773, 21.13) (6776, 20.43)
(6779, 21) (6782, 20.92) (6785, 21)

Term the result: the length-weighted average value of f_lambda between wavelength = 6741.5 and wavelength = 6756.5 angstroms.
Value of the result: 20.4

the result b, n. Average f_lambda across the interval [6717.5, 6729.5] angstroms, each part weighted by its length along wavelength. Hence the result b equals 21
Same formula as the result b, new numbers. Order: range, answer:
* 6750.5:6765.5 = 20.4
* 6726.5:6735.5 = 21.1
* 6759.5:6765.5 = 20.2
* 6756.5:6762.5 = 21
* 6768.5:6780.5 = 20.9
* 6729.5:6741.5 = 20.7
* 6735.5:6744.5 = 20.5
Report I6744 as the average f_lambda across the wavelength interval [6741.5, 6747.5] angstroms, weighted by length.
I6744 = 20.9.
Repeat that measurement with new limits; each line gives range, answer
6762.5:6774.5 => 21.1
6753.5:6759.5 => 20.6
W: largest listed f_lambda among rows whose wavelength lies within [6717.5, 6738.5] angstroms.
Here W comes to 21.21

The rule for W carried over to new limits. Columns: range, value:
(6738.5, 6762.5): 21.64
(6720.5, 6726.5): 21.14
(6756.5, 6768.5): 22.44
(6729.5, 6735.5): 21.11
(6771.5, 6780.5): 21.13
